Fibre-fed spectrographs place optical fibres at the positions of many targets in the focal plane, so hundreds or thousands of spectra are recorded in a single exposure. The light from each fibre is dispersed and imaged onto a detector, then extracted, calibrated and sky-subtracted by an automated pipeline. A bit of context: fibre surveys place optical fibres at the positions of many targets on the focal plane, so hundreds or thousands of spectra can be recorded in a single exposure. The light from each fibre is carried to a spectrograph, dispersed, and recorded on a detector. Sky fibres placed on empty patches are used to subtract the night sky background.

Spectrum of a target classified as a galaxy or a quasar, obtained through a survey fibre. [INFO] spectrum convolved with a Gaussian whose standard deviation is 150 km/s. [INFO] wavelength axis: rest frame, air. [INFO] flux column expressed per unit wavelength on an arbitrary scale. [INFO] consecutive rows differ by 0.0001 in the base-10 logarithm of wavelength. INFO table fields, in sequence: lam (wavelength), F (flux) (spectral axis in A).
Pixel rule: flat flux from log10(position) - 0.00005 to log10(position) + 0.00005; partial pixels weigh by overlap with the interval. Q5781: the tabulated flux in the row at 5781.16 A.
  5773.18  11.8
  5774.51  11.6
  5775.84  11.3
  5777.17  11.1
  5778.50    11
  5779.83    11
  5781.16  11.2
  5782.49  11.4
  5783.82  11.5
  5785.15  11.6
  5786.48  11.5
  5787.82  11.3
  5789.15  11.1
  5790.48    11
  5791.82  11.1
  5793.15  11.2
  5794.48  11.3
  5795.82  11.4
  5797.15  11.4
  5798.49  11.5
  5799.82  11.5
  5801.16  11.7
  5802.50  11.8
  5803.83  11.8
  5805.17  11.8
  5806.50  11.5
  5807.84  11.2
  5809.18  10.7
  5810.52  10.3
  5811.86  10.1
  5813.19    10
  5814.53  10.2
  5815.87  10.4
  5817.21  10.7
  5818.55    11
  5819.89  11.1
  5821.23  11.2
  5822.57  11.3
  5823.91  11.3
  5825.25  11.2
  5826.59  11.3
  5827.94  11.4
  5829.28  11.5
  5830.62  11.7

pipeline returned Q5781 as 11.2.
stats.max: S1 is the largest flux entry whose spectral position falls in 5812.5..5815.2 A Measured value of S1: 10.2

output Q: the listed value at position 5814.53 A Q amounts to 10.2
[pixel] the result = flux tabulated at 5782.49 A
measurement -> 11.4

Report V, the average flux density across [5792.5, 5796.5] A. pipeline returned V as 11.3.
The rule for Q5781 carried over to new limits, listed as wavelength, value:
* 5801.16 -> 11.7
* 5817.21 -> 10.7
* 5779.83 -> 11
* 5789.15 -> 11.1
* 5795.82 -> 11.4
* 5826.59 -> 11.3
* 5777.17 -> 11.1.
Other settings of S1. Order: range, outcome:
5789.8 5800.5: 11.5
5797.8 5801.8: 11.7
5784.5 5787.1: 11.6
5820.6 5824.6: 11.3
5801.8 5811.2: 11.8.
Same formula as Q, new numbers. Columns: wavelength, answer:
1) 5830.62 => 11.7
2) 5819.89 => 11.1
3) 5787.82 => 11.3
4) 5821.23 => 11.2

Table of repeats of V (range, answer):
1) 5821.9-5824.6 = 11.3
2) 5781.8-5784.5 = 11.5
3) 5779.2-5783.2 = 11.2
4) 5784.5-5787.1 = 11.6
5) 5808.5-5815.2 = 10.3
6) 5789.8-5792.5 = 11.1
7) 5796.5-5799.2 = 11.5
